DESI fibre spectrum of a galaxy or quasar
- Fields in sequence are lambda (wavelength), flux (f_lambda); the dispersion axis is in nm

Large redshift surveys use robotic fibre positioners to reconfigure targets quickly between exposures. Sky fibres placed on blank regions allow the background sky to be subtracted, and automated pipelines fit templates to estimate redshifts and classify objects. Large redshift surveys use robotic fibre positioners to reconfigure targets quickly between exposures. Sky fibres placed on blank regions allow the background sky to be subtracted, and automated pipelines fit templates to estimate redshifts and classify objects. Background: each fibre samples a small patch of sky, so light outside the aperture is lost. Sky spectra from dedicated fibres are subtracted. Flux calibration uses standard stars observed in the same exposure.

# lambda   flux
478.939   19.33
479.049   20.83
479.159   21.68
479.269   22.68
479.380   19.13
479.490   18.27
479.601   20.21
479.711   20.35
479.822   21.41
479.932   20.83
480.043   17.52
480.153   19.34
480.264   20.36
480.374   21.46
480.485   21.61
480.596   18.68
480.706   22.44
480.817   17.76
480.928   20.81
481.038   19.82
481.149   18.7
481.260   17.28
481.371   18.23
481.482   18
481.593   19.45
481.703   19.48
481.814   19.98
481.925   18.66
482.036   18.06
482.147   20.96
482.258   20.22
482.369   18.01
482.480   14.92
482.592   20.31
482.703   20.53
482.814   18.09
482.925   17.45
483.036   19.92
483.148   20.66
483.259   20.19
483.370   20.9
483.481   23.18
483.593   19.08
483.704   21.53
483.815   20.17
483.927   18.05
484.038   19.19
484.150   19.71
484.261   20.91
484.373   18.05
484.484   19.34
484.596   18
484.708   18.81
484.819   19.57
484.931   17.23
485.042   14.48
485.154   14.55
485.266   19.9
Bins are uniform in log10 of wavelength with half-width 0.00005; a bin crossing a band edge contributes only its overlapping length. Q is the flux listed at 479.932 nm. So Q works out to 20.83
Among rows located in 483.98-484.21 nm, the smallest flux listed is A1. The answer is 19.19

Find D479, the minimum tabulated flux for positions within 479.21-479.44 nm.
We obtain 19.13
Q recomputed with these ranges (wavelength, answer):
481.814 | 19.98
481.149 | 18.7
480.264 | 20.36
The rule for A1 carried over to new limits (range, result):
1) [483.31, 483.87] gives 19.08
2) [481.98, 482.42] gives 18.01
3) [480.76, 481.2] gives 17.76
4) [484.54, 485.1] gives 14.48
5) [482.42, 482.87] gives 14.92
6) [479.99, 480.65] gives 17.52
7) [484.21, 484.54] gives 18.05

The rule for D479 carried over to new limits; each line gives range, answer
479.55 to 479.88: 20.21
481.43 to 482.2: 18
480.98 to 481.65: 17.28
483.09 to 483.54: 20.19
